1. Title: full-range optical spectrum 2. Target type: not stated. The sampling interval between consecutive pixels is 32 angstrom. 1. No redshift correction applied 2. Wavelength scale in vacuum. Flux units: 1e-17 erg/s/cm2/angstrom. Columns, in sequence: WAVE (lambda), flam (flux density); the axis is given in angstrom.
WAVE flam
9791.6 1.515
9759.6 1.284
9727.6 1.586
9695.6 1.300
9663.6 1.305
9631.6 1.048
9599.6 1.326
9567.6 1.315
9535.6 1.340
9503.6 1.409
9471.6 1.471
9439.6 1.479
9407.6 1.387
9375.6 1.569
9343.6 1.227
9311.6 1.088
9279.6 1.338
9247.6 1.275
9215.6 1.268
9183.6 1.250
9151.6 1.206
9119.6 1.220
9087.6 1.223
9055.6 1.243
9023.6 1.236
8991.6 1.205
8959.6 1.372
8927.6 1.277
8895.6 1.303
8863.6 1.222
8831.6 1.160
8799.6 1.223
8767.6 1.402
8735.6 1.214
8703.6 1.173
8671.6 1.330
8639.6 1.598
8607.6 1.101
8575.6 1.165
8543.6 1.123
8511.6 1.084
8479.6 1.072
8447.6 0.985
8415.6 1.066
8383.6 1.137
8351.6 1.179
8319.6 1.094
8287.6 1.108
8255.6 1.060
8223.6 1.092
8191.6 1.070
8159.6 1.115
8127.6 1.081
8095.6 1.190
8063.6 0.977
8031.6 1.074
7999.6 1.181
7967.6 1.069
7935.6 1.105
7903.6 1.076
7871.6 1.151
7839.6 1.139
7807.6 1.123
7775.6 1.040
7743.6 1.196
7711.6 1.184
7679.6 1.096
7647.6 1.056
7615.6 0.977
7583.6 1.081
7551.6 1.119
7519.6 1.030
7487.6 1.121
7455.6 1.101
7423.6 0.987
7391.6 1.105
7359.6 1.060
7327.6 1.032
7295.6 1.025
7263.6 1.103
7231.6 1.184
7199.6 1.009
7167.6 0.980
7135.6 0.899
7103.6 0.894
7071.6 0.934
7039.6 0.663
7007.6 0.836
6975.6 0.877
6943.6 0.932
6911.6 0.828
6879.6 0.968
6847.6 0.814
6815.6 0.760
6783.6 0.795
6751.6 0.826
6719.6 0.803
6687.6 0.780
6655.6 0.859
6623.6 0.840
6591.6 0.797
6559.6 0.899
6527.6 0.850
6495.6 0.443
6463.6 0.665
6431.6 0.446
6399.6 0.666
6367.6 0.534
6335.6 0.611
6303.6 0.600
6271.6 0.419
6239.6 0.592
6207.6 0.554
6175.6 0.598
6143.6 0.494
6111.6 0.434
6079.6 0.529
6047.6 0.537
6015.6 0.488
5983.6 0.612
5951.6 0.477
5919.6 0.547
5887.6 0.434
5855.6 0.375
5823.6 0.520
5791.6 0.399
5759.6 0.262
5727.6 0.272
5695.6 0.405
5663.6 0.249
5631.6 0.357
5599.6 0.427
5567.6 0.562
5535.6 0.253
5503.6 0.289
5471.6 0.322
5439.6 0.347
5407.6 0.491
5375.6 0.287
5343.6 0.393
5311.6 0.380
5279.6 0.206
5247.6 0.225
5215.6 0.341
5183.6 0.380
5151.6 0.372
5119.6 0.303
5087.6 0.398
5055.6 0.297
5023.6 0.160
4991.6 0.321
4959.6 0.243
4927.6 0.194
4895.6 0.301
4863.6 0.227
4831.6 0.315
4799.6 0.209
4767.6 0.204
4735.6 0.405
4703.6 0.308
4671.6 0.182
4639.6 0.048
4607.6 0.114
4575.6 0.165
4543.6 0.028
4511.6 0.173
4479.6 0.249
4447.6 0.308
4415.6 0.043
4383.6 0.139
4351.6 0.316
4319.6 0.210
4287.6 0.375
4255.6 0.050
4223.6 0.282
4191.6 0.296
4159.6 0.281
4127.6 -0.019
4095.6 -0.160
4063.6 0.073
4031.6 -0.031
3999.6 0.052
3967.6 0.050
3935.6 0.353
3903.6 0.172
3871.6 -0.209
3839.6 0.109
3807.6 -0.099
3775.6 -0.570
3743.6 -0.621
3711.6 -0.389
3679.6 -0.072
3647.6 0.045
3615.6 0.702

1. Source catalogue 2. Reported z 0.634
